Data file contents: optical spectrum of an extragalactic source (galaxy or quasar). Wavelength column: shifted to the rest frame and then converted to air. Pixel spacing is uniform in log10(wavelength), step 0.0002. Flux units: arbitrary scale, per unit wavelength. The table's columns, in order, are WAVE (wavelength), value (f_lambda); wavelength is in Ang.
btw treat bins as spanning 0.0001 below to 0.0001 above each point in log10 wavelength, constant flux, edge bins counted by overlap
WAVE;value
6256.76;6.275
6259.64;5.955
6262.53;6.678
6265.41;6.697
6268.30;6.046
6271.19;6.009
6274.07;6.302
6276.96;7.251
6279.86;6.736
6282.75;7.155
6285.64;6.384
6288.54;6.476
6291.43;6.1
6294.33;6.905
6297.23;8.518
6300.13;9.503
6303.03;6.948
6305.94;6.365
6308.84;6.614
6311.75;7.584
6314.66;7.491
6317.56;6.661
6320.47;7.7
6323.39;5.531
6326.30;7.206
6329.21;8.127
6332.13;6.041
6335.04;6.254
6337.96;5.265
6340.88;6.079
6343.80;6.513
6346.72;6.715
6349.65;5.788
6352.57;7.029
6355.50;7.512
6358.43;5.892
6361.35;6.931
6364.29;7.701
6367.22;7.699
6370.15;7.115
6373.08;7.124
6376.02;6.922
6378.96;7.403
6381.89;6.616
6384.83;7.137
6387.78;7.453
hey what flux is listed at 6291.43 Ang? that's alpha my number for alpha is 6.1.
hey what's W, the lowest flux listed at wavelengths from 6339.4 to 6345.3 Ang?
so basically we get 6.079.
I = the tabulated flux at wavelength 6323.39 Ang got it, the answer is 5.531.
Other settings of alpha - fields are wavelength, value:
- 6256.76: 6.275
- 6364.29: 7.701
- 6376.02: 6.922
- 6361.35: 6.931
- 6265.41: 6.697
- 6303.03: 6.948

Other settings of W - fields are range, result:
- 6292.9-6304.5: 6.905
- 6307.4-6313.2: 6.614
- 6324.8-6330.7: 7.206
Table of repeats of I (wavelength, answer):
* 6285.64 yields 6.384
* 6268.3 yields 6.046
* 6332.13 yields 6.041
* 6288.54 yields 6.476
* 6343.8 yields 6.513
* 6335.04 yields 6.254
